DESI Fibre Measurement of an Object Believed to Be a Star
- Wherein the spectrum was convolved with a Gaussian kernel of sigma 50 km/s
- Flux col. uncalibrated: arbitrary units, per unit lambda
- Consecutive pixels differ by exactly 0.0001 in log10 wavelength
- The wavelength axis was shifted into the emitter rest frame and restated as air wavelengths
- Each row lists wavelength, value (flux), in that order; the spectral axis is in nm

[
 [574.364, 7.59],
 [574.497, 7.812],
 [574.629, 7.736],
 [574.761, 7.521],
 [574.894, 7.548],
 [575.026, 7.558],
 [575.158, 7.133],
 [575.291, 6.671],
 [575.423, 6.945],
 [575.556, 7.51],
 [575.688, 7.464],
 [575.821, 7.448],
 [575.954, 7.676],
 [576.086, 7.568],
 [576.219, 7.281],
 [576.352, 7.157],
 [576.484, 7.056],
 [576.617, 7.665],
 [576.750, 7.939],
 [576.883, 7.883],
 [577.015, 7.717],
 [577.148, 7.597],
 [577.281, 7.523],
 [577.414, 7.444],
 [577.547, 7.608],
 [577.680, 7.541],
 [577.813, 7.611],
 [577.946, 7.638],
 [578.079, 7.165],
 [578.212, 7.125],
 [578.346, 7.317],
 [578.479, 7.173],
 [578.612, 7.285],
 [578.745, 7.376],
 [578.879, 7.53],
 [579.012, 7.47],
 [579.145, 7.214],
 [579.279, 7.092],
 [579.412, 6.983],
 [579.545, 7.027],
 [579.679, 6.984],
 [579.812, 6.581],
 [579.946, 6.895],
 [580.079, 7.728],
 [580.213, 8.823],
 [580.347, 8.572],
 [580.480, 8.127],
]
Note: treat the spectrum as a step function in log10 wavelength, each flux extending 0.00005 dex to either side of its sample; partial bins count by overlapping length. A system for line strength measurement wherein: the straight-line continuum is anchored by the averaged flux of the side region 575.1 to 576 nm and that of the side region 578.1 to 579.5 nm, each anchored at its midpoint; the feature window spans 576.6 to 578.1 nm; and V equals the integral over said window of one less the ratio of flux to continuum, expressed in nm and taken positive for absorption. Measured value -0.08 nm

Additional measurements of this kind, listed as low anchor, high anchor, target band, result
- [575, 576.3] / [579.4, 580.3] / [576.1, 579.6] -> -0.04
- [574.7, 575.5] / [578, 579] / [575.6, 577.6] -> -0.08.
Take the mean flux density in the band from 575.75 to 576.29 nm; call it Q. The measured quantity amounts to 7.48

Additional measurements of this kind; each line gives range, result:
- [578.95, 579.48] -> 7.19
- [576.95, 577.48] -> 7.57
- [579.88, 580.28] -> 7.82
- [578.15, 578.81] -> 7.25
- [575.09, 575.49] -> 6.92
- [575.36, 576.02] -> 7.41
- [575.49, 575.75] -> 7.5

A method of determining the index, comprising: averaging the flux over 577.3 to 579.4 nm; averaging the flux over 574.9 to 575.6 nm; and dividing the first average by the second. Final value 1.0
